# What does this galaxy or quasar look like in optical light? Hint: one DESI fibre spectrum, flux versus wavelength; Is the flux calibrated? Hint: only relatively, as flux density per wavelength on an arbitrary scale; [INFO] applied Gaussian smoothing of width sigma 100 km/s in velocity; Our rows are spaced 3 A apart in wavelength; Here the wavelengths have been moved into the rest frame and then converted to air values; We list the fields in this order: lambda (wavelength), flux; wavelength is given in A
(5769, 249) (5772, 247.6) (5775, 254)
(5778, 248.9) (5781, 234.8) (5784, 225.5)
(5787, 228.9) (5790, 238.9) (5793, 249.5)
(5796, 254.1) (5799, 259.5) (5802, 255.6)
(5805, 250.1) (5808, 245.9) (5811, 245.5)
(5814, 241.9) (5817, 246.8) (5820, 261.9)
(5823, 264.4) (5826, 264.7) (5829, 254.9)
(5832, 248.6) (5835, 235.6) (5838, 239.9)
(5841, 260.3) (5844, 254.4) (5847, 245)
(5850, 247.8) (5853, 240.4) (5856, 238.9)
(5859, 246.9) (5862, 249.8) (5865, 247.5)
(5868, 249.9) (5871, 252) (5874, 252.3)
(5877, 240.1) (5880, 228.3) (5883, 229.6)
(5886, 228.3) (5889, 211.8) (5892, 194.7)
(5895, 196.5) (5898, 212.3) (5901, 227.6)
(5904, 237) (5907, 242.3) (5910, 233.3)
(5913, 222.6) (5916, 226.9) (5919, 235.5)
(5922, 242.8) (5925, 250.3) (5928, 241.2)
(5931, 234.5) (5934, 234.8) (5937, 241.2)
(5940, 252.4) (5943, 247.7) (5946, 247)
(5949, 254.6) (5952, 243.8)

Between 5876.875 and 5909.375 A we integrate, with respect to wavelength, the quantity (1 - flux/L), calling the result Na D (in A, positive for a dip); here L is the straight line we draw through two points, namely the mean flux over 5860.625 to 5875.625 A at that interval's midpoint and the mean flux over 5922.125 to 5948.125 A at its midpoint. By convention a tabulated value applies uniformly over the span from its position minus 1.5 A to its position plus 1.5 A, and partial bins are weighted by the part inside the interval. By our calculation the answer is 3.4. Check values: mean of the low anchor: 250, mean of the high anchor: 244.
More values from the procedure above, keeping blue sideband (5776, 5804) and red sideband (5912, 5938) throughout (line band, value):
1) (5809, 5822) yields -0.36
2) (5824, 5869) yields -1.37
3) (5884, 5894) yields 1.13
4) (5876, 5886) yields 0.32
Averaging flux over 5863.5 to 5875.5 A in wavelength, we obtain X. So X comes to 250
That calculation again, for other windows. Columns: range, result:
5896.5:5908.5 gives 230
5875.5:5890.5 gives 228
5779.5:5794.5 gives 236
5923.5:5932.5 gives 242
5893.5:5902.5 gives 212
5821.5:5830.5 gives 261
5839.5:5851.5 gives 252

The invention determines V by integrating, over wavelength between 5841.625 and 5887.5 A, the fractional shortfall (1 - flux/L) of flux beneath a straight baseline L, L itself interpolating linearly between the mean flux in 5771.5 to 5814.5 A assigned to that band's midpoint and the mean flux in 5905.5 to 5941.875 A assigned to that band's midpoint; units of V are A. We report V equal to -0.4 A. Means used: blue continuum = 245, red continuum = 238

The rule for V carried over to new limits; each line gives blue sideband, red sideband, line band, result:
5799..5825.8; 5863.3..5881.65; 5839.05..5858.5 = 0.0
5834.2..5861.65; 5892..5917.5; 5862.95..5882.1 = -0.7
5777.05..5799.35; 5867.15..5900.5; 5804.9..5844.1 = -2.5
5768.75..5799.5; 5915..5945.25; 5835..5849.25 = -0.3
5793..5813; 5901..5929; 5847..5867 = -0.1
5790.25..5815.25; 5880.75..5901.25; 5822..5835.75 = -0.9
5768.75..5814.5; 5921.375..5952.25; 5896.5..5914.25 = 1.1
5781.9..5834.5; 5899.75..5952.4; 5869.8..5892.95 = 1.2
